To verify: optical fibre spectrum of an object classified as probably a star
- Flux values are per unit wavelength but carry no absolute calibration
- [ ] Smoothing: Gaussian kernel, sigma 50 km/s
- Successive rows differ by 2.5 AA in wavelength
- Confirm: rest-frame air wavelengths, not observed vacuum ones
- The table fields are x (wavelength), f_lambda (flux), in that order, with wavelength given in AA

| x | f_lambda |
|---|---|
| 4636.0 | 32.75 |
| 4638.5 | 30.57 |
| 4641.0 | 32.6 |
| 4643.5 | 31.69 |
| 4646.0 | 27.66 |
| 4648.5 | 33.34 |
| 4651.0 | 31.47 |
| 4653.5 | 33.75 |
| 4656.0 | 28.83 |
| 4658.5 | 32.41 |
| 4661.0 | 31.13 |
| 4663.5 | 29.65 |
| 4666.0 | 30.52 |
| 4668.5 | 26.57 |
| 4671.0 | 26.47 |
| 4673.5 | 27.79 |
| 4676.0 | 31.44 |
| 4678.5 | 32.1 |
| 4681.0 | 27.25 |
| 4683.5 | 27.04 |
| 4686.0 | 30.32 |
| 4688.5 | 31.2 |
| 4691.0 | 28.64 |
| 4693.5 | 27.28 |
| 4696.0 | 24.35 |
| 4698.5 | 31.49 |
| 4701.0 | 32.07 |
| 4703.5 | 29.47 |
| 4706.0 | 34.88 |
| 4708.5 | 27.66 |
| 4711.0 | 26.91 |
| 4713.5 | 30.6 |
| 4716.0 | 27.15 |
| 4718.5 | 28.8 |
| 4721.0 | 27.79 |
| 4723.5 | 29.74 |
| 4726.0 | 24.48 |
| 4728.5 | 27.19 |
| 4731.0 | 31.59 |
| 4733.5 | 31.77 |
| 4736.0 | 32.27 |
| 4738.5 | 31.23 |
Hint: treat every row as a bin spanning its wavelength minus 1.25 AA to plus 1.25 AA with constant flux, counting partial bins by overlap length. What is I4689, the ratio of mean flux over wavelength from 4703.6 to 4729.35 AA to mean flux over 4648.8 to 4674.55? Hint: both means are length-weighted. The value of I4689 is 1.0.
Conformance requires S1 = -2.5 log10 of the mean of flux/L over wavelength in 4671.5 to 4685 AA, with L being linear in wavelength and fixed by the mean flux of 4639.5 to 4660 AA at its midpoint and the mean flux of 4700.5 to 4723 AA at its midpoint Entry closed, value 0.06 mag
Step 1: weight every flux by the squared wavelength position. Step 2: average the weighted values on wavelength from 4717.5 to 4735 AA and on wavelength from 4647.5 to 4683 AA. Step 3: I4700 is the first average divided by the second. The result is 0.98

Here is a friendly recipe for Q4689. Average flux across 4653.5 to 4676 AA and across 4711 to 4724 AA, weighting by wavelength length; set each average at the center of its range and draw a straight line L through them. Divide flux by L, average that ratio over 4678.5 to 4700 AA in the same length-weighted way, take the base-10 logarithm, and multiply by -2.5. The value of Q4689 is 0.02 mag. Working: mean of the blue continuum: 29.6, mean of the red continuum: 28.6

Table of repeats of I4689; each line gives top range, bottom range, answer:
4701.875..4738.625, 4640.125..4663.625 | 0.94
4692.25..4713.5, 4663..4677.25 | 1.02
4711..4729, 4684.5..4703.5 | 0.95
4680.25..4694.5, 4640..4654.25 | 0.91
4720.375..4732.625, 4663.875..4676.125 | 1.00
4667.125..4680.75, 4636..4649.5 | 0.92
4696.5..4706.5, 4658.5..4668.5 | 1.03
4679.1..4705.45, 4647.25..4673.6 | 0.96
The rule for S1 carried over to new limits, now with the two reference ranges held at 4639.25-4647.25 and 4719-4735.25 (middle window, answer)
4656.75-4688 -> 0.02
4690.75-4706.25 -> 0.00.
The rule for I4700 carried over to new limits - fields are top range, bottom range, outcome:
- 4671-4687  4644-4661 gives 0.94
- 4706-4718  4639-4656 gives 0.94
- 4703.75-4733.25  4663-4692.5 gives 1.01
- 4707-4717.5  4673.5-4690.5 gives 0.96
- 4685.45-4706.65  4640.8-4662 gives 0.97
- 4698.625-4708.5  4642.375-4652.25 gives 1.04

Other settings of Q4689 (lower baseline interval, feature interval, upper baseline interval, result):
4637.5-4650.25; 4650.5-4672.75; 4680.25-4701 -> 0.010 mag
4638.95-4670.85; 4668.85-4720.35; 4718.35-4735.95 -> 0.024 mag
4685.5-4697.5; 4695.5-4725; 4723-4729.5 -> -0.069 mag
